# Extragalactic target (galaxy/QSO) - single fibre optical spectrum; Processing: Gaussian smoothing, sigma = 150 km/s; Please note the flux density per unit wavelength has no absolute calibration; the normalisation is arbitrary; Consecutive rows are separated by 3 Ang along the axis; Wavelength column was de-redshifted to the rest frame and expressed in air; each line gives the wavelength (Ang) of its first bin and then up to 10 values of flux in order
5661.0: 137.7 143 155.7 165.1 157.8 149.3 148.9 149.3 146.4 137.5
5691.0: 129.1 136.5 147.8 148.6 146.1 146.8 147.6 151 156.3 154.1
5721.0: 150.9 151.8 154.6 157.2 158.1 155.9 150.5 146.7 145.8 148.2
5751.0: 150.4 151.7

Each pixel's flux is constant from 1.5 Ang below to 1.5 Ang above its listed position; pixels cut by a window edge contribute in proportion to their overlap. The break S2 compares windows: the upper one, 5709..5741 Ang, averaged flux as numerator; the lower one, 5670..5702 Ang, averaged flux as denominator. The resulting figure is 1.05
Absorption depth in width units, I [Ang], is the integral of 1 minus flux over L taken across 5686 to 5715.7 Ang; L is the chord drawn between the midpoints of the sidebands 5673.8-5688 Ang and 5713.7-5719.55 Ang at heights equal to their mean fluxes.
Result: 1.5 Ang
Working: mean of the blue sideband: 148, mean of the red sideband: 155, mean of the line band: 144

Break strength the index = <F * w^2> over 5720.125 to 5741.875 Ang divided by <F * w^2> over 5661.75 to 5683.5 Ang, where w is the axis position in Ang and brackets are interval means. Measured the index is 1.0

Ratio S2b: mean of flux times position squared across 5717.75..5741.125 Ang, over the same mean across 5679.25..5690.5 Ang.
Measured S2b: 1.09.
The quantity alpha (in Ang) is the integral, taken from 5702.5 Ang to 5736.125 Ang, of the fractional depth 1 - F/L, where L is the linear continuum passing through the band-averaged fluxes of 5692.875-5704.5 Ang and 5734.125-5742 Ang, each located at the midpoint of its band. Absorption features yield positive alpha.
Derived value -0.86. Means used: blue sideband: 145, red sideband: 152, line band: 153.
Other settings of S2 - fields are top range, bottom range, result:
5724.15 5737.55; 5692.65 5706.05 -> 1.07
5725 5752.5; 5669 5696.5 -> 1.04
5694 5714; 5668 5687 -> 0.97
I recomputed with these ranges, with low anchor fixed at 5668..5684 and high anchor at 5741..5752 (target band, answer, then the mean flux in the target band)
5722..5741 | -0.7 Ang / 154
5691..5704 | 0.8 Ang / 143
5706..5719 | -0.1 Ang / 152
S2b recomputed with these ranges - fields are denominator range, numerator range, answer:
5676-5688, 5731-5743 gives 1.06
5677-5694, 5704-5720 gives 1.07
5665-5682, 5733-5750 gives 1.00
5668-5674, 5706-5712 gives 0.93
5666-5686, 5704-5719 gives 1.00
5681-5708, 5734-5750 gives 1.06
